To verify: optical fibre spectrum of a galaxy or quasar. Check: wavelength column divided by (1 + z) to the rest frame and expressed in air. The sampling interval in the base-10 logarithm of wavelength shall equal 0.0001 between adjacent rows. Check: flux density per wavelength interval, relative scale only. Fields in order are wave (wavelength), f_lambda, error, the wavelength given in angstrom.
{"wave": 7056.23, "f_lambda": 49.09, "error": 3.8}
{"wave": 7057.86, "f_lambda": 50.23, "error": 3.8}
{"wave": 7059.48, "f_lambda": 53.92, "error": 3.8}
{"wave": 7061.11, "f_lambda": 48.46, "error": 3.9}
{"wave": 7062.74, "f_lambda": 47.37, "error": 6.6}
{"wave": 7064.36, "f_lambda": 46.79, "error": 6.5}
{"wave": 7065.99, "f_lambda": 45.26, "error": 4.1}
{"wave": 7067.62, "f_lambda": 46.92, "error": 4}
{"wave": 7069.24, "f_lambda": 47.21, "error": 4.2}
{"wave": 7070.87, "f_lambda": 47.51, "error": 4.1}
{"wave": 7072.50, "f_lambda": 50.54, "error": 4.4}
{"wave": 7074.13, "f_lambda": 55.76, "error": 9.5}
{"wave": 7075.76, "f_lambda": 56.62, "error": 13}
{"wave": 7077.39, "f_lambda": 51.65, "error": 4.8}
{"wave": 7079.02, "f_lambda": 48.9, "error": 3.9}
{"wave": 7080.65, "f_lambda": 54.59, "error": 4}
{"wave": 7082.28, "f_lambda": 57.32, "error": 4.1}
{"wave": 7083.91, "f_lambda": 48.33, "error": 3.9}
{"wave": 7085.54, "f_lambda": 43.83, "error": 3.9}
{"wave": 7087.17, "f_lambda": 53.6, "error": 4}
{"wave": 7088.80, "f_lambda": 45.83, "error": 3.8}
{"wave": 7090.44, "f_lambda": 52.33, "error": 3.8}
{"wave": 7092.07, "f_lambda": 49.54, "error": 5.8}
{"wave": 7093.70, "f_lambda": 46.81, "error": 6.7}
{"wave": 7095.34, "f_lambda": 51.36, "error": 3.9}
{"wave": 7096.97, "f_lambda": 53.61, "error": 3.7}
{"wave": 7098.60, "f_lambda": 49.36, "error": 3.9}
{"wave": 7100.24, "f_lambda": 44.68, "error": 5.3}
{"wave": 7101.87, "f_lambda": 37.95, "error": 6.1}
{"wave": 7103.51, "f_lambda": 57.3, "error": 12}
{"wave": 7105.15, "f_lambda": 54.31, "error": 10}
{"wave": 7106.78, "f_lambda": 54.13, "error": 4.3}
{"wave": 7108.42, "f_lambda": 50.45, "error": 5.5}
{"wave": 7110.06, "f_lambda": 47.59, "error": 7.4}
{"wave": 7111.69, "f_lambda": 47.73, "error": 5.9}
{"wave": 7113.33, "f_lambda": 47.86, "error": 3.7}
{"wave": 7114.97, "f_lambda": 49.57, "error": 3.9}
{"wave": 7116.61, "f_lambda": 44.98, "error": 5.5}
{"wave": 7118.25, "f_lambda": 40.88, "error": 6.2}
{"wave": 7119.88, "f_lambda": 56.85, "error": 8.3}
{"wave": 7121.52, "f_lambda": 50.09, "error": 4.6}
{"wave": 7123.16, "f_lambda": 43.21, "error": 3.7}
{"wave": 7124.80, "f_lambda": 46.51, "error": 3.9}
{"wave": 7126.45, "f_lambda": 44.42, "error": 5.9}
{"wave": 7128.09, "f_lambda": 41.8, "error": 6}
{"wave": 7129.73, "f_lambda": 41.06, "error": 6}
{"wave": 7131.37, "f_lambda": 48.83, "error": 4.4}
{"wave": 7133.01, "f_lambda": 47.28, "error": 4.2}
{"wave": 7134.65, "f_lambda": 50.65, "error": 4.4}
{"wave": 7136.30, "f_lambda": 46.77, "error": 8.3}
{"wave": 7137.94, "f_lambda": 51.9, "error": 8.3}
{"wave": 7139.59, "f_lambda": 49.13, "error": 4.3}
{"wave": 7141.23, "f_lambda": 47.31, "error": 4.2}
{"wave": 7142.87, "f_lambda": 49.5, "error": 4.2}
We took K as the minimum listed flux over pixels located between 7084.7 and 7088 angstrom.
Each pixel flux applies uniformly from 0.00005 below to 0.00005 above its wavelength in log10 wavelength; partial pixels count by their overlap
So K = 43.83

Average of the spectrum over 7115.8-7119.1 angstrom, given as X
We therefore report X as 43.2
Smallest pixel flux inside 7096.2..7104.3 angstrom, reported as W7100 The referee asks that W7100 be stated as 37.95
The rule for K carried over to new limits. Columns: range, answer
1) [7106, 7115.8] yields 47.59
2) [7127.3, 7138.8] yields 41.06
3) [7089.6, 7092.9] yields 49.54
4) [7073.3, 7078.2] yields 51.65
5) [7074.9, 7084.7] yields 48.33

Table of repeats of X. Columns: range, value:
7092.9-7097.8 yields 50.6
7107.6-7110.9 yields 49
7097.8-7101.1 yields 46.9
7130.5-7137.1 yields 48.3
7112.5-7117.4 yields 47.4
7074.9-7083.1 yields 53.8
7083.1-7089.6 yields 47.9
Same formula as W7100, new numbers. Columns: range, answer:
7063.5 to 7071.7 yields 45.26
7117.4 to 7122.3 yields 40.88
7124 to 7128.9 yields 41.8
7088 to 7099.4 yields 45.83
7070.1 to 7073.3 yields 47.51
